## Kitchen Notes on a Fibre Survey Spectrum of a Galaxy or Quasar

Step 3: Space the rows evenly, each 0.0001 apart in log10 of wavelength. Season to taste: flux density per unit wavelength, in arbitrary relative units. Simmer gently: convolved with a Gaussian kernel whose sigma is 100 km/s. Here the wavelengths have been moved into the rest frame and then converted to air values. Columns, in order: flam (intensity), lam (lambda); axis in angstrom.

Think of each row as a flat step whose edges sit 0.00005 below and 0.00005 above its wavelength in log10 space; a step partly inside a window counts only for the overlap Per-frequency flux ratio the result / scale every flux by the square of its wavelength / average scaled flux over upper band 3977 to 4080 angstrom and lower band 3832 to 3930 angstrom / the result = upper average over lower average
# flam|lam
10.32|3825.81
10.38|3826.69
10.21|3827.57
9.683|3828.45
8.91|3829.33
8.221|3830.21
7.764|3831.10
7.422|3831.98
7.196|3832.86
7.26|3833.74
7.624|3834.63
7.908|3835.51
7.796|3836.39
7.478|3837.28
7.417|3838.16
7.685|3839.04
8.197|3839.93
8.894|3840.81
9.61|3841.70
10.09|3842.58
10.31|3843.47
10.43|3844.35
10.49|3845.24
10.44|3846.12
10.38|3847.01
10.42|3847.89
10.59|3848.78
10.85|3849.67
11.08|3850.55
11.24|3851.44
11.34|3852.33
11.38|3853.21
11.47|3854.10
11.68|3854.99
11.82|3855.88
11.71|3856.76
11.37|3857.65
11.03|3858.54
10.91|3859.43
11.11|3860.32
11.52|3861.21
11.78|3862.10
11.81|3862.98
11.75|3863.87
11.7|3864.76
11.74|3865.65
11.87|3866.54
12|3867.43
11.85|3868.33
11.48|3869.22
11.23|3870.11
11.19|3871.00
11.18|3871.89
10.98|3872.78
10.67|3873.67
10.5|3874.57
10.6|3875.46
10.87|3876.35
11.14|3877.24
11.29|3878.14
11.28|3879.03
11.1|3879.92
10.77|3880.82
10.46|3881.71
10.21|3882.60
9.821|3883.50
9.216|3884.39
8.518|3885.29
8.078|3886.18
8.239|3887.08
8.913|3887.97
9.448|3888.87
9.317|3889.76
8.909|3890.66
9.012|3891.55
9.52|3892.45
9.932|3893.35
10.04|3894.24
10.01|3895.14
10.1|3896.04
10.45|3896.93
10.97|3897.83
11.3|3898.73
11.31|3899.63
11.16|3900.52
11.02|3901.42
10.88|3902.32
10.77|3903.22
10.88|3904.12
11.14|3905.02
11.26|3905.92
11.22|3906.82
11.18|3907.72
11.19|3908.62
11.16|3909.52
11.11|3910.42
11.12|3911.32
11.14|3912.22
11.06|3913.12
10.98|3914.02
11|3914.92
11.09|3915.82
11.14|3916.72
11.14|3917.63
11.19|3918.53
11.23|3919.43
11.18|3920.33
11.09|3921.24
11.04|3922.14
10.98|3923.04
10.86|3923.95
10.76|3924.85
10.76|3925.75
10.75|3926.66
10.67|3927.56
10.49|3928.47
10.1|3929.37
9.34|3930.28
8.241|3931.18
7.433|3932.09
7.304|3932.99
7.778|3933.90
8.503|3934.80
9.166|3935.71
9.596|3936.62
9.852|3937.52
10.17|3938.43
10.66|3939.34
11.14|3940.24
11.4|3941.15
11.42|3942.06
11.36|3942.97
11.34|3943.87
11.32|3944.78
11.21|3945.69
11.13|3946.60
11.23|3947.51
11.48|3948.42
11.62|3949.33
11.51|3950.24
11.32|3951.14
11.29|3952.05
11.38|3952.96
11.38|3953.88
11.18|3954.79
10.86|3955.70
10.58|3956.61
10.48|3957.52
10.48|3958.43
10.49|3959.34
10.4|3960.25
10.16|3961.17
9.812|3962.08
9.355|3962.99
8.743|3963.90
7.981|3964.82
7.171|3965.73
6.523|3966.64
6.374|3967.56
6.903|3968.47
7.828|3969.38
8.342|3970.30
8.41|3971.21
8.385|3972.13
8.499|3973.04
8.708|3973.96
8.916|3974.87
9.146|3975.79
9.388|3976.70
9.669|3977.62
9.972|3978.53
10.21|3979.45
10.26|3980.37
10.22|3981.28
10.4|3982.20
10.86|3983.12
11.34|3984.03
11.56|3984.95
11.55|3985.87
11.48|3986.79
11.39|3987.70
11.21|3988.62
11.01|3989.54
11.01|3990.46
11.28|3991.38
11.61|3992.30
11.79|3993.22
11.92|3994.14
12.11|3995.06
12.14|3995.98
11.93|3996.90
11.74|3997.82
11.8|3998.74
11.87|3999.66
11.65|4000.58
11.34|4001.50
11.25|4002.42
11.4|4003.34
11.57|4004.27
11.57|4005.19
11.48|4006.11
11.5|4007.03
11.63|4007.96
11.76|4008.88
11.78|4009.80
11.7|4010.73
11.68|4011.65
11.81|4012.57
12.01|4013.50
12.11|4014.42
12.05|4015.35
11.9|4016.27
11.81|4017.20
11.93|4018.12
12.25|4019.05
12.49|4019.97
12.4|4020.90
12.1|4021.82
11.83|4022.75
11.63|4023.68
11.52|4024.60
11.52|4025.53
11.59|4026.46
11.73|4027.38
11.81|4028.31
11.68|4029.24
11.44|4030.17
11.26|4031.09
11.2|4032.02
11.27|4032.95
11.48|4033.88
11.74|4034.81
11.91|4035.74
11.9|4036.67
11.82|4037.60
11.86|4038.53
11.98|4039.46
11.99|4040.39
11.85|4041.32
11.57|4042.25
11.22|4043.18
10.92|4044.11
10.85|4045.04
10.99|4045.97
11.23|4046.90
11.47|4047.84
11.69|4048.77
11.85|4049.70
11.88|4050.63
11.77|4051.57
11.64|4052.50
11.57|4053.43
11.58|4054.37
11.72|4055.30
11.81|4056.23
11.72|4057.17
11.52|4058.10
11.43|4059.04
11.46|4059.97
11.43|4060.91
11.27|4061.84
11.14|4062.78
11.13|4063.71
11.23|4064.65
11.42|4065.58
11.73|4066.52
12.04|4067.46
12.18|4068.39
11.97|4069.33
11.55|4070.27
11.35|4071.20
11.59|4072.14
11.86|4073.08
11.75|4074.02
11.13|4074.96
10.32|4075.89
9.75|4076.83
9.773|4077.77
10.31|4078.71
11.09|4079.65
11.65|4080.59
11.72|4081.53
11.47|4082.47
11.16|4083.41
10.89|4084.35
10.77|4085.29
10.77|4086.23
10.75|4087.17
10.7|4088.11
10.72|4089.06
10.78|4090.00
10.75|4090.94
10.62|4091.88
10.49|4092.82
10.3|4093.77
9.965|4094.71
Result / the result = 1.2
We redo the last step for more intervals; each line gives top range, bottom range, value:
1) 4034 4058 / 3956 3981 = 1.34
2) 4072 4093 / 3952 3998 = 1.14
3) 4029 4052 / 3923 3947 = 1.20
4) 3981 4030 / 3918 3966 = 1.16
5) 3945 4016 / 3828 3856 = 1.21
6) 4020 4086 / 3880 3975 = 1.21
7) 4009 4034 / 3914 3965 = 1.17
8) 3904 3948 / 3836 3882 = 1.02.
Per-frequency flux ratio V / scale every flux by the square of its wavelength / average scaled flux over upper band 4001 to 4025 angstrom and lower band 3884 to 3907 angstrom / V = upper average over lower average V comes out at 1.24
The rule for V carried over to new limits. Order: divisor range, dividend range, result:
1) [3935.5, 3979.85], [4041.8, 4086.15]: 1.21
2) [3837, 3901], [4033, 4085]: 1.20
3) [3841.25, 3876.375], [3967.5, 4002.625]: 1.00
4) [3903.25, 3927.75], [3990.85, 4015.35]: 1.11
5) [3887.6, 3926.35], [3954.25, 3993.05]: 0.95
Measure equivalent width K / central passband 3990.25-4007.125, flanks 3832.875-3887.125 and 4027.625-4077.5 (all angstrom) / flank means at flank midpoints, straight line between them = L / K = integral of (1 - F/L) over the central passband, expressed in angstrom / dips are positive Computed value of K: -0.7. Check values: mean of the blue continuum 10.4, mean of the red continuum 11.5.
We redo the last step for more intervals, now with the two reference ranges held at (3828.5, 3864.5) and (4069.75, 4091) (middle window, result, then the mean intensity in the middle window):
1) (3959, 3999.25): 2.02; 10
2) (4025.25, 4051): -1.82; 11.6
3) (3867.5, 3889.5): -0.72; 10.4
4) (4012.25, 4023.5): -1.41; 12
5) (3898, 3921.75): -2.10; 11.1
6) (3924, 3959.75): -0.30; 10.4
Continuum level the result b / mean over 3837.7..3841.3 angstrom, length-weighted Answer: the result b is 8.06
